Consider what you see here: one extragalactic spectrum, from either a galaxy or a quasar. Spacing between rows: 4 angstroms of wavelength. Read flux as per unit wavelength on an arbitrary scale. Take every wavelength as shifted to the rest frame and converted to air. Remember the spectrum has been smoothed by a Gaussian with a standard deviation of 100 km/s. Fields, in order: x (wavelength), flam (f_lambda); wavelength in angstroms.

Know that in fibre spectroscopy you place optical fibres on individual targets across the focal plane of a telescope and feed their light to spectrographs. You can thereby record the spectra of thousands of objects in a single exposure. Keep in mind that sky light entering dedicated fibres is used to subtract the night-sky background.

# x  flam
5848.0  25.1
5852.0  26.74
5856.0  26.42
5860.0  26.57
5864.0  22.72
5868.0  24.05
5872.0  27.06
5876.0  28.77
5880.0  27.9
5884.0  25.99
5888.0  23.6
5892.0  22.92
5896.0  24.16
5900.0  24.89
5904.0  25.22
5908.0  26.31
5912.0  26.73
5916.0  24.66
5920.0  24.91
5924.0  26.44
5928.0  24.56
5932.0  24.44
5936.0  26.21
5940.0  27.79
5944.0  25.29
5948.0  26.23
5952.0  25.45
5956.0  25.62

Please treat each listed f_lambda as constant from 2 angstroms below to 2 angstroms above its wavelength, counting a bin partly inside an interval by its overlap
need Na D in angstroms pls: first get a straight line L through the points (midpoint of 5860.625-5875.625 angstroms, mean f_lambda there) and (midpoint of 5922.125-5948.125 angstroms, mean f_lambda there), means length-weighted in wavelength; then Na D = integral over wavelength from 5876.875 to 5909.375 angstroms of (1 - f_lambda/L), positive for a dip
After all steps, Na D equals 0.29 angstroms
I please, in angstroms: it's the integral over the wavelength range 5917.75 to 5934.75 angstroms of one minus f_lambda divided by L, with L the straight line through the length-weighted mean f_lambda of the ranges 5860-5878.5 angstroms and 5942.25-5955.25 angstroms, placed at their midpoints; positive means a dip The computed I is 0.4 angstroms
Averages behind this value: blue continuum 25.8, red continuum 25.7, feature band 25.1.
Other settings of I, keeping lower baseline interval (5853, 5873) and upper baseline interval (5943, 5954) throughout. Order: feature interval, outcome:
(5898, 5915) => -0.13 angstroms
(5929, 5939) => 0.05 angstroms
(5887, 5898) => 0.82 angstroms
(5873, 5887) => -1.00 angstroms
